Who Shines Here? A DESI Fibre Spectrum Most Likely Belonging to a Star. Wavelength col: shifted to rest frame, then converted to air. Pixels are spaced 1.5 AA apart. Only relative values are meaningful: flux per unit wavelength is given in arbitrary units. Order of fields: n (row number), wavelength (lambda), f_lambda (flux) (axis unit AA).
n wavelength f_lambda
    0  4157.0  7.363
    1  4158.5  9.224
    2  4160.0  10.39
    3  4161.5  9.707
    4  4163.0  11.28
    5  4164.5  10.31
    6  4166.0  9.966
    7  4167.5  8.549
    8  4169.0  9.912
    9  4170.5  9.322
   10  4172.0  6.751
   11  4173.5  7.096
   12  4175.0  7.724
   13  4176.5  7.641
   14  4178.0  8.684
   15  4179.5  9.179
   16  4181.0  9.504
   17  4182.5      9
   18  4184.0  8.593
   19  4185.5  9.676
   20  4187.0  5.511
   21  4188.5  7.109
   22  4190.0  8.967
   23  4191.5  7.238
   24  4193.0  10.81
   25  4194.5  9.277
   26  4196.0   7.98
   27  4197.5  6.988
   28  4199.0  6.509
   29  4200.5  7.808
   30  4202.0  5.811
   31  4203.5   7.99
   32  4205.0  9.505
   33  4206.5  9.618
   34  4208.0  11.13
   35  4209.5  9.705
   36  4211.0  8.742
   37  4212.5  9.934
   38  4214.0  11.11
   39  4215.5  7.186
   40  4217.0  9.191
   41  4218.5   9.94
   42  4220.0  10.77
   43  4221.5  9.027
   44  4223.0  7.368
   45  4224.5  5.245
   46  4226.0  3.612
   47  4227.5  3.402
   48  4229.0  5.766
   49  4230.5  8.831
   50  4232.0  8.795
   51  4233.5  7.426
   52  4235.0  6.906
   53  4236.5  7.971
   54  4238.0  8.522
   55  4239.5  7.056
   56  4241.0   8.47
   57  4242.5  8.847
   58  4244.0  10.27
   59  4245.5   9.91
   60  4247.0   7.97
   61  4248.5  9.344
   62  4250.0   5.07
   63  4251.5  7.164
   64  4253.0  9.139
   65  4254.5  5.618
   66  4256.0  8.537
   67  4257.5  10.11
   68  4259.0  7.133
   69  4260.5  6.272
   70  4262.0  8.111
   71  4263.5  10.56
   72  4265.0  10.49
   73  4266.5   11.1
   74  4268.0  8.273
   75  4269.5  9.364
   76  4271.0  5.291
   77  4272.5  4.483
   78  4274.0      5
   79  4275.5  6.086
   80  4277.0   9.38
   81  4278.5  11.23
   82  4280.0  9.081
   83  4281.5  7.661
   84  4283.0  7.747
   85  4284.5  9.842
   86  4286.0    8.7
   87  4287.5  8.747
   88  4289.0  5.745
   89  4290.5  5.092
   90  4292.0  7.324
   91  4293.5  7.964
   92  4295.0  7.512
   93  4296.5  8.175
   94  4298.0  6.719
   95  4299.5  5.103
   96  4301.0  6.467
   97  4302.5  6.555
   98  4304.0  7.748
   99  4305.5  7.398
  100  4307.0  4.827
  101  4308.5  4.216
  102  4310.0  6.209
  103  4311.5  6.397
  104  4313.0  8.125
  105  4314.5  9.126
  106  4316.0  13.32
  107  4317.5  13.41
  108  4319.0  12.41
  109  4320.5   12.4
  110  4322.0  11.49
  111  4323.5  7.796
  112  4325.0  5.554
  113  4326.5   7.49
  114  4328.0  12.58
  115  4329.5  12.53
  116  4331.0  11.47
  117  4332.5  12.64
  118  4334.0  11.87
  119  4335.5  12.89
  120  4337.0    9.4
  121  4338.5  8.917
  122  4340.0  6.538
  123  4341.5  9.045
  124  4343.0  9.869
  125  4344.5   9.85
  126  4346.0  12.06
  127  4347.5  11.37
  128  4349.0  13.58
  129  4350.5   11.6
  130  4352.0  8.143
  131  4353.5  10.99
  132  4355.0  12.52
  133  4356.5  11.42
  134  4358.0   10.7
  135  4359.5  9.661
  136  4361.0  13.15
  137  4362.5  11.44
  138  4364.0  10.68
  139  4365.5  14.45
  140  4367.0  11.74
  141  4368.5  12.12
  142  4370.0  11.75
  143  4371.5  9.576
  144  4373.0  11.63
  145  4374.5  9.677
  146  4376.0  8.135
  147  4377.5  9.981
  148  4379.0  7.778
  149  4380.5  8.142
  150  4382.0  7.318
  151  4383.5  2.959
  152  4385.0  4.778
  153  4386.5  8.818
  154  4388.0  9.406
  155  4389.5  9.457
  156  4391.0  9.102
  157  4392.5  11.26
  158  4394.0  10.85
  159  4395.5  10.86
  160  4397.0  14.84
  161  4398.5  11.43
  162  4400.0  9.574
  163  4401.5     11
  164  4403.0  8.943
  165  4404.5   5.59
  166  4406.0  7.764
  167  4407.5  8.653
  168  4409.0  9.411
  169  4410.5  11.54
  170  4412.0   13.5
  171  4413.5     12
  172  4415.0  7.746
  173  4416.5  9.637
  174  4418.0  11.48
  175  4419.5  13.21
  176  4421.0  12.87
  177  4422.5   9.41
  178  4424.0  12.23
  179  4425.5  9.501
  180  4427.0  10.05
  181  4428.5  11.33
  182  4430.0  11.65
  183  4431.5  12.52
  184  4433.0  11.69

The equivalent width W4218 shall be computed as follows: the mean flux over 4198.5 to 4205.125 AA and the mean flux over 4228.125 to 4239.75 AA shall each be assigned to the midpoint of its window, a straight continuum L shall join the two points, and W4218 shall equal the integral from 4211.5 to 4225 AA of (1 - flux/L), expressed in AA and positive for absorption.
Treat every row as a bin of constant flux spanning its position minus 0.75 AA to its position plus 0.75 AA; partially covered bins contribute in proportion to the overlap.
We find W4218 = -2.6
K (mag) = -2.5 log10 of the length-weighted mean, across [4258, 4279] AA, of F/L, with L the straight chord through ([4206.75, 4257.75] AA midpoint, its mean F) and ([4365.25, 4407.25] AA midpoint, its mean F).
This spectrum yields 0.06 mag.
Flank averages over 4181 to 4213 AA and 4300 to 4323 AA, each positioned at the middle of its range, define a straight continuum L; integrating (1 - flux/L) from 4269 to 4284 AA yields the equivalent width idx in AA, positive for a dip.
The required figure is 1.8 AA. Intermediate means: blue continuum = 8.48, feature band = 7.54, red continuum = 8.62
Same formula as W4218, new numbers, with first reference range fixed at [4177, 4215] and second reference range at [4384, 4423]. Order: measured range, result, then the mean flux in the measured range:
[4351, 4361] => -1.1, 10.8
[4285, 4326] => 6.3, 7.95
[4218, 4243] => 3.9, 7.49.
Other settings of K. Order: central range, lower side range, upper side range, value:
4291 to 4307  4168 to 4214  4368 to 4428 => 0.303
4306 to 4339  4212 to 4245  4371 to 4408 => -0.132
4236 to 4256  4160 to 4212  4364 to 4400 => 0.114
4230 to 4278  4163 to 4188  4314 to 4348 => 0.194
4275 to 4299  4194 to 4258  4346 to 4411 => 0.126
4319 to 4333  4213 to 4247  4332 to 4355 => -0.030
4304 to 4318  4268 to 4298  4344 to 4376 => 0.126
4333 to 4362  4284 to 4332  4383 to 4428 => -0.186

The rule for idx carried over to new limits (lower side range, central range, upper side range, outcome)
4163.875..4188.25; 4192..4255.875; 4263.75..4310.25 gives -0.5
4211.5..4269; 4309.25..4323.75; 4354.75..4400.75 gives -1.4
